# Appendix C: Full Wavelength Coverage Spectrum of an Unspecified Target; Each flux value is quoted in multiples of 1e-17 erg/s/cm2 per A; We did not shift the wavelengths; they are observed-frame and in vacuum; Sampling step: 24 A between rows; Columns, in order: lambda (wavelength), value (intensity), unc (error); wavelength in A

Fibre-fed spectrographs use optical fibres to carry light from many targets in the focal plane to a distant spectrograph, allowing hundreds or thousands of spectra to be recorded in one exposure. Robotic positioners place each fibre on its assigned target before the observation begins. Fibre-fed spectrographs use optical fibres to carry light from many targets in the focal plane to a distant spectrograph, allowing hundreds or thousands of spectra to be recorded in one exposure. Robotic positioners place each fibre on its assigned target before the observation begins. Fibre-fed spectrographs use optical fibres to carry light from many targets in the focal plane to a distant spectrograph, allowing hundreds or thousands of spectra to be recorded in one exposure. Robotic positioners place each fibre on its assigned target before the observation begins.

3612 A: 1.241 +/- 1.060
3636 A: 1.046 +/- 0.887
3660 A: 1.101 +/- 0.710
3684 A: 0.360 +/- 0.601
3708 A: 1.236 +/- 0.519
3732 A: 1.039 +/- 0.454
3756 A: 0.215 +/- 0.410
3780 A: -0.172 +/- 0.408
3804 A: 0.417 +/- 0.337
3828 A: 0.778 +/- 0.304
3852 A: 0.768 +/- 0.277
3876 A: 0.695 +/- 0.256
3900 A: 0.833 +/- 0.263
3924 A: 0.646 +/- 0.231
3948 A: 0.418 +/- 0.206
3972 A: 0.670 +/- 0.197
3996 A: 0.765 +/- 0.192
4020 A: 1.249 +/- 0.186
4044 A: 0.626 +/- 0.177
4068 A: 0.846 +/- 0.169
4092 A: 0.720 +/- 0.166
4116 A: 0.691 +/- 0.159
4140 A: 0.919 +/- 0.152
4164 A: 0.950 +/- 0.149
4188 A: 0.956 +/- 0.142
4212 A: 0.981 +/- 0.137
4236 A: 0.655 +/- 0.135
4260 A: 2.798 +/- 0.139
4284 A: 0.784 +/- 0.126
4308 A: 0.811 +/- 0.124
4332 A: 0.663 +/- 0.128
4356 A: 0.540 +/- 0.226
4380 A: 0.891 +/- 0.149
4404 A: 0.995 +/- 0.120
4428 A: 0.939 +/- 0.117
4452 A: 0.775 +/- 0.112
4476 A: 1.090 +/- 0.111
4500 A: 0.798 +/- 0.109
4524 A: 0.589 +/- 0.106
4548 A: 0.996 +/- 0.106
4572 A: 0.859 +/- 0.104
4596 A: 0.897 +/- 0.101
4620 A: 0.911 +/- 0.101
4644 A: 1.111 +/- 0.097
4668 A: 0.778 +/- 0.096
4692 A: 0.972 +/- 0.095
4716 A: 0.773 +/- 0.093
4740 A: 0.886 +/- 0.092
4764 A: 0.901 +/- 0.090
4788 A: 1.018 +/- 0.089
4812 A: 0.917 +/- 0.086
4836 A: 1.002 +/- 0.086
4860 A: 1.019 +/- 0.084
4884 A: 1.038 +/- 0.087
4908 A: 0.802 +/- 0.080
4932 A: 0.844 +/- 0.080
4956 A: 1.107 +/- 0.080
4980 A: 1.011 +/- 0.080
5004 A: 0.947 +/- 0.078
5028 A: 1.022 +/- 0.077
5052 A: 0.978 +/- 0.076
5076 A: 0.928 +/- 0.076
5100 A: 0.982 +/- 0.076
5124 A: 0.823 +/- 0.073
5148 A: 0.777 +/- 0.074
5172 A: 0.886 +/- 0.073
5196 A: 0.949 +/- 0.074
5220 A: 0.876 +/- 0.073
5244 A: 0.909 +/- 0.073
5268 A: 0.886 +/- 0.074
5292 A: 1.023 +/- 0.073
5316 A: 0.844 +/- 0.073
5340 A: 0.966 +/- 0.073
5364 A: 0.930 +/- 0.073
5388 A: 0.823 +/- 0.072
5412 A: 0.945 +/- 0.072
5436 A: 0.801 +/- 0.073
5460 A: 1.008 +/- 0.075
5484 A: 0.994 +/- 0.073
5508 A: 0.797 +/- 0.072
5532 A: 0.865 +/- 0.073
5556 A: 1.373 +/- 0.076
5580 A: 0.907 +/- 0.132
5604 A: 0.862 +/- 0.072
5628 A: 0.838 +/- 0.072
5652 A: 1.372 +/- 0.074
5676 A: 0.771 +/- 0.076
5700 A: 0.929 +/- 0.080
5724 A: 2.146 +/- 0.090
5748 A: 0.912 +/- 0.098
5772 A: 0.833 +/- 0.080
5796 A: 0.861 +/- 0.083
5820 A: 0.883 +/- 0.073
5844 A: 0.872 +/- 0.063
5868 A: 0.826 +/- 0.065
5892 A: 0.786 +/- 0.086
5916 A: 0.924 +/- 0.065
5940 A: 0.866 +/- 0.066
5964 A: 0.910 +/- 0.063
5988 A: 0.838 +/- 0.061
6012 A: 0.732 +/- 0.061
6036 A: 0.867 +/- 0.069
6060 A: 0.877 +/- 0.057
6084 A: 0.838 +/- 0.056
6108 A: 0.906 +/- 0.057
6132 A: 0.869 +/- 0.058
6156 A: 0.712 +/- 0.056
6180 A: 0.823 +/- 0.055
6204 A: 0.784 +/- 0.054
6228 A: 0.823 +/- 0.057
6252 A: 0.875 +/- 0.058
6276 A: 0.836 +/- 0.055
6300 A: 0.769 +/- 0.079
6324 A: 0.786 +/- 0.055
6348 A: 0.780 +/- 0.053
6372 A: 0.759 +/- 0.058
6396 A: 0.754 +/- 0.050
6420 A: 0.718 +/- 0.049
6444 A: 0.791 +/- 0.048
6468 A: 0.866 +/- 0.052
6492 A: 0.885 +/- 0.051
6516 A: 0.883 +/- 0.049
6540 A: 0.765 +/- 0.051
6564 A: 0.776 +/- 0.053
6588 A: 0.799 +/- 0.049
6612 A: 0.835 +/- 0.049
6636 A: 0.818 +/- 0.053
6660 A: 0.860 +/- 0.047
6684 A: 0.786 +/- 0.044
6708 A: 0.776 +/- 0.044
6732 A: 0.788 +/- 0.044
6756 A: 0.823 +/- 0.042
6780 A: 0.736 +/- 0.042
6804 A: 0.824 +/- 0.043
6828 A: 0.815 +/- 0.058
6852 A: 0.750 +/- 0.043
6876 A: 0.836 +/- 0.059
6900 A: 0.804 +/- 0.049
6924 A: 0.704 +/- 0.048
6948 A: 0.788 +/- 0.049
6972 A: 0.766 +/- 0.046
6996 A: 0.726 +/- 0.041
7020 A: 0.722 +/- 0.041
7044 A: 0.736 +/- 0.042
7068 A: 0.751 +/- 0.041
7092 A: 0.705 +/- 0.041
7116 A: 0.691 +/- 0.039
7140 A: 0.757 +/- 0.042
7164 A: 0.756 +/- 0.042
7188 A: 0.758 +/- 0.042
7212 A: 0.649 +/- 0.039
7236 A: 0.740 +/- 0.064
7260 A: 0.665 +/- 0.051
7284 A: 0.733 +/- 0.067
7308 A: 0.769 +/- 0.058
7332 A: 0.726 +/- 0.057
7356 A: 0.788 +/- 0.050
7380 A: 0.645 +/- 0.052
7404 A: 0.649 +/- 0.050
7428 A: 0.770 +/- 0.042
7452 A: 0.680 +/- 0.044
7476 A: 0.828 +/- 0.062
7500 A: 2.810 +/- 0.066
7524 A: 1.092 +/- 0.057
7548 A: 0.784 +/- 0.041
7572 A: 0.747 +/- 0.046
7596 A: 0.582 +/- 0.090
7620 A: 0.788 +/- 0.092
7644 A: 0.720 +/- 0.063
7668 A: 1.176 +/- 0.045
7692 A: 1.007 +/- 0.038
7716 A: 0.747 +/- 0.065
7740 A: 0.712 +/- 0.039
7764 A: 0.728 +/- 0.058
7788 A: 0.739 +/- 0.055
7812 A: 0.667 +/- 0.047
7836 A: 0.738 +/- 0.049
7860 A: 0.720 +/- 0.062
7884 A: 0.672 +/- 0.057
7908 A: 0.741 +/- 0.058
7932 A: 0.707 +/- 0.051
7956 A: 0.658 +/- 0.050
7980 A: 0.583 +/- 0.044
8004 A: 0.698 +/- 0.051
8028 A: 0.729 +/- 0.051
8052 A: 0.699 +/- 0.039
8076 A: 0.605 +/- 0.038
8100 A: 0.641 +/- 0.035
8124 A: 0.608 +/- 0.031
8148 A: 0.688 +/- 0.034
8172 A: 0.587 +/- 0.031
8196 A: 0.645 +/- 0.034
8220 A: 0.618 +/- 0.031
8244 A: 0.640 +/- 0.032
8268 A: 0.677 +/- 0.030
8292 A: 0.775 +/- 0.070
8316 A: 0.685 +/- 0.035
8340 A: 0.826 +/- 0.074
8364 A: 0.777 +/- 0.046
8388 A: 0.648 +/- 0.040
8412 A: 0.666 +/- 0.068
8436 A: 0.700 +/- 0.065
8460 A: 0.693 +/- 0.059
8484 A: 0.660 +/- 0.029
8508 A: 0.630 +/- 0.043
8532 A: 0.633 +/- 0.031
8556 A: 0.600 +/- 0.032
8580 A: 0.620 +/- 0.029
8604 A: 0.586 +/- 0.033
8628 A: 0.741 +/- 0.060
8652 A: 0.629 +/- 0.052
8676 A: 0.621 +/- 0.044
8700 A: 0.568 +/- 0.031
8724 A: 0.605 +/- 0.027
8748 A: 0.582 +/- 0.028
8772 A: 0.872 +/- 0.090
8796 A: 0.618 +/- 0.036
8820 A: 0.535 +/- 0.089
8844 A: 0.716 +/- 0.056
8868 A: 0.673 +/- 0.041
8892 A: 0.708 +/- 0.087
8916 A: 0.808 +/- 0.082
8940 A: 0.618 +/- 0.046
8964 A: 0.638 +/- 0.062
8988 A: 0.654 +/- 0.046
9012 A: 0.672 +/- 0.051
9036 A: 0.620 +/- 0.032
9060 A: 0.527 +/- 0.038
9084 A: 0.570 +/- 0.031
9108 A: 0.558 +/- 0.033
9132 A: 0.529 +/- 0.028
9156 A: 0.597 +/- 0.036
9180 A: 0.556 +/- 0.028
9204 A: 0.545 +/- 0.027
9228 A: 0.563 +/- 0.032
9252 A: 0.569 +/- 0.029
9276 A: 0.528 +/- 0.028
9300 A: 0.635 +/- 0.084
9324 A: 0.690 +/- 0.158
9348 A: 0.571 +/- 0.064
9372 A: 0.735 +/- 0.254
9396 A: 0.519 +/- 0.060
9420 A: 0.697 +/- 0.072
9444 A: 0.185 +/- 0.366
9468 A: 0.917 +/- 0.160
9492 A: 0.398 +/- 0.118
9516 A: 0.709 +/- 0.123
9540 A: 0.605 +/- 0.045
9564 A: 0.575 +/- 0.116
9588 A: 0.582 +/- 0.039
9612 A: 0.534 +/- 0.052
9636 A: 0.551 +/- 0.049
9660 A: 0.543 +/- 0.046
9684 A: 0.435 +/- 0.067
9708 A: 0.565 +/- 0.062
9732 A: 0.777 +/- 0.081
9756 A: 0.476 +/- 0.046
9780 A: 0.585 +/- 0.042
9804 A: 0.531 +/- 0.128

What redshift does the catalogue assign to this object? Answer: 0.14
